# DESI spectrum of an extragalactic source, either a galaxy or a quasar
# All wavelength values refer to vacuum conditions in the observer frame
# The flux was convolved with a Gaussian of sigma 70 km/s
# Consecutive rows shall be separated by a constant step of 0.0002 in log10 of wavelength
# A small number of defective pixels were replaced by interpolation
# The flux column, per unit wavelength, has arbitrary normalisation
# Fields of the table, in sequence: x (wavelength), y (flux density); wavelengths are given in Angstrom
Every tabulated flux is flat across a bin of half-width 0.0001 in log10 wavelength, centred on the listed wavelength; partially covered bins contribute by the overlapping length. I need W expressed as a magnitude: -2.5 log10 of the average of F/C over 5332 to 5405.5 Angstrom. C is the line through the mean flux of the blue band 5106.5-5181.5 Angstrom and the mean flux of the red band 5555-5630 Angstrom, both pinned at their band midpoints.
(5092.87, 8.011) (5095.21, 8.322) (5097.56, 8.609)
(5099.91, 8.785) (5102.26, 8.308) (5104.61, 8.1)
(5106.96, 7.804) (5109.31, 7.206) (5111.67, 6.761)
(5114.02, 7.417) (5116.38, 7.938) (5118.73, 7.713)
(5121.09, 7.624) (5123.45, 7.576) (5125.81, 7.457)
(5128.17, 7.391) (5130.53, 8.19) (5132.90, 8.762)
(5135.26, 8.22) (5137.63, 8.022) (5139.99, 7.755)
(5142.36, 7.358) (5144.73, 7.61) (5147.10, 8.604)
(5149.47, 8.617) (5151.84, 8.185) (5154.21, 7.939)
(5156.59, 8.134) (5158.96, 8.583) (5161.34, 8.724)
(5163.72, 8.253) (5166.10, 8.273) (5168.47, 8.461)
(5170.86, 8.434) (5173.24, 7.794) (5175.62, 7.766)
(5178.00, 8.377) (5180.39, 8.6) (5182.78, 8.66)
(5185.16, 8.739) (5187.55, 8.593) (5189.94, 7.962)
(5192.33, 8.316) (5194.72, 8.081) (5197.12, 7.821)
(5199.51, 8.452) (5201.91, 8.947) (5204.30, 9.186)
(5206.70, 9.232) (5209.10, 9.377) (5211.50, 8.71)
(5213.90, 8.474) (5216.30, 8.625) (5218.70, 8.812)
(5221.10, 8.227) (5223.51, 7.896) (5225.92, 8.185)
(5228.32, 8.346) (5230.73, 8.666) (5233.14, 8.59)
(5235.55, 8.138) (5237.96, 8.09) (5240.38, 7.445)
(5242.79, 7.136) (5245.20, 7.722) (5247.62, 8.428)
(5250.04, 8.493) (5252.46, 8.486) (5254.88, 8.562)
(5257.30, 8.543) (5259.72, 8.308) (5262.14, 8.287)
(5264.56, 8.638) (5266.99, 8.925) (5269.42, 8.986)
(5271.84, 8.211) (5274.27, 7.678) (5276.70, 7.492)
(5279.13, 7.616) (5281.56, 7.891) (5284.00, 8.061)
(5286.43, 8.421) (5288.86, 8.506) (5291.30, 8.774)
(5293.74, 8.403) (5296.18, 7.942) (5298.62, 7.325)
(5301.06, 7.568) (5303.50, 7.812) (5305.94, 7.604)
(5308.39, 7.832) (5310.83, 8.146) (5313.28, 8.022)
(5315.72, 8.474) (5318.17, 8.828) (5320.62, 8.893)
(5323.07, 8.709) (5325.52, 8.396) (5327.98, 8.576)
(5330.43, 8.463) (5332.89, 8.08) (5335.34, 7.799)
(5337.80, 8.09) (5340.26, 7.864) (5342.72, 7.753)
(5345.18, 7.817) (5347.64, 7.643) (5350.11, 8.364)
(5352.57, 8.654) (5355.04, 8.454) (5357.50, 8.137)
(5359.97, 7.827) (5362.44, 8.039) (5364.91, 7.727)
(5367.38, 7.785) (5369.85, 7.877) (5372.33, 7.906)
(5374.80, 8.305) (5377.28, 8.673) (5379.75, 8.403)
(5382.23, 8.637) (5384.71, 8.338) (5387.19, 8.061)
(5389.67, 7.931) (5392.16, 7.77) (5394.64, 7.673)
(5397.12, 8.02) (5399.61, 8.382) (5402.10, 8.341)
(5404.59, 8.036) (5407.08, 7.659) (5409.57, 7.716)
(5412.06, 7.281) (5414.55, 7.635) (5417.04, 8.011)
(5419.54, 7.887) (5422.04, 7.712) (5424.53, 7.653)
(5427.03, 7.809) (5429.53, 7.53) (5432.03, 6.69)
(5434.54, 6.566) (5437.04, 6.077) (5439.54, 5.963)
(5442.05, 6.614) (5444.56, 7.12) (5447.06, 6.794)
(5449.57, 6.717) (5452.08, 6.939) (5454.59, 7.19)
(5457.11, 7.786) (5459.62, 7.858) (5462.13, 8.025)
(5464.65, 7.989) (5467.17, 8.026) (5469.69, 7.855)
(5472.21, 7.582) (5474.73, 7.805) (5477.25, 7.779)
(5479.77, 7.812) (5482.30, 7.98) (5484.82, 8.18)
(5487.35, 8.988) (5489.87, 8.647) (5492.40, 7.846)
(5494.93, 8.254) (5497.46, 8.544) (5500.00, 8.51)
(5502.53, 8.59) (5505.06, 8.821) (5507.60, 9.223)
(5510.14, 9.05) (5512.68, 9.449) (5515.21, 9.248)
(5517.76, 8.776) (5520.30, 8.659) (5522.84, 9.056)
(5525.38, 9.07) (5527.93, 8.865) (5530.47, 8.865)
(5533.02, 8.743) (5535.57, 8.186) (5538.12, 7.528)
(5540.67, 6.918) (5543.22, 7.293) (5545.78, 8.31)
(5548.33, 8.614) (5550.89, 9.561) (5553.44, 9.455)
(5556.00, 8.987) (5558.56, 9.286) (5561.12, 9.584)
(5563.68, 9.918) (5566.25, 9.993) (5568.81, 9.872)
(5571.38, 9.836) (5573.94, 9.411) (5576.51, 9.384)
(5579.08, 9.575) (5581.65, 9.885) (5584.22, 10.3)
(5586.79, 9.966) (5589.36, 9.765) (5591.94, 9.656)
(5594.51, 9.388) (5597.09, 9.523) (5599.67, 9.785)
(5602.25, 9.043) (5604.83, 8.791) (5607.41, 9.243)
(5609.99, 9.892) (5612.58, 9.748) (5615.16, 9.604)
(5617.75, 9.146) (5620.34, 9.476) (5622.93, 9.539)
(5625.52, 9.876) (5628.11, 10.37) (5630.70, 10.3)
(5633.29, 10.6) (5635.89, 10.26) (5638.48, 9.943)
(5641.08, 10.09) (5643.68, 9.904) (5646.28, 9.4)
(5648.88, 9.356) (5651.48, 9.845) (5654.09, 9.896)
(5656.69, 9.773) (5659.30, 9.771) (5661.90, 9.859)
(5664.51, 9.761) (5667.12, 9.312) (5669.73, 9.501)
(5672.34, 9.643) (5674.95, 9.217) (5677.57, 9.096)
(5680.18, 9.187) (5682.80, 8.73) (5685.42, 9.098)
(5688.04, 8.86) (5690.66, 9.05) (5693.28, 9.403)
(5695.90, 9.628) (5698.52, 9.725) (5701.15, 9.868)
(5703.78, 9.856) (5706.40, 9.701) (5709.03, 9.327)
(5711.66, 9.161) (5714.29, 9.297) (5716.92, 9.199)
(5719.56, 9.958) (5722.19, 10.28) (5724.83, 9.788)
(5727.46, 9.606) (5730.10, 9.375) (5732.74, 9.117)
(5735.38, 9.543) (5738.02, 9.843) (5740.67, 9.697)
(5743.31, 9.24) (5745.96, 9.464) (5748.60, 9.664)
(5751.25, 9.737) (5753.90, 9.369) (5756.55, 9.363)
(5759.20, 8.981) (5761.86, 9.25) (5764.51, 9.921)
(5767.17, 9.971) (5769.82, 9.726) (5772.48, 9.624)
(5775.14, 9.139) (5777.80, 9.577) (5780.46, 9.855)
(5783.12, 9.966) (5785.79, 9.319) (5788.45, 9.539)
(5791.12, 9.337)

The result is 0.09 mag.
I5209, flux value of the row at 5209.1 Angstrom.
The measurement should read 9.377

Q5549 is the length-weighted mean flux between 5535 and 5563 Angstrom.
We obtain 8.56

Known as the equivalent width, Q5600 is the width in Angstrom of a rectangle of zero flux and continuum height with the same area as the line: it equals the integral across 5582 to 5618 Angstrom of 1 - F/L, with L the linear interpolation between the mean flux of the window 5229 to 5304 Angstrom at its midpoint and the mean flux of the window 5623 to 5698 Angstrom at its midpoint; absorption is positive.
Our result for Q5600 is -0.7 Angstrom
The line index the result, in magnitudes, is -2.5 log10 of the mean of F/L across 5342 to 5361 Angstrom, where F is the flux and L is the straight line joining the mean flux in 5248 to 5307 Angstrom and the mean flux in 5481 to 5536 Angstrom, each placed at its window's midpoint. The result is 0.035 mag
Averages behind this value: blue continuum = 8.19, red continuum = 8.71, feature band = 8.09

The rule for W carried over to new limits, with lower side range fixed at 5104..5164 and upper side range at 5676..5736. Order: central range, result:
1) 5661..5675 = -0.03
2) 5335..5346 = 0.08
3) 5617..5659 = -0.07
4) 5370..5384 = 0.03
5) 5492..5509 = 0.04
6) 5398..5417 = 0.10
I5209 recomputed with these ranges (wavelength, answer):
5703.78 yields 9.856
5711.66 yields 9.161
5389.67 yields 7.931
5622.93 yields 9.539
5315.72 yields 8.474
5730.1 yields 9.375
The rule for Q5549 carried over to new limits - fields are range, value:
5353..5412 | 8.07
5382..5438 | 7.7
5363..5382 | 8.12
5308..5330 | 8.46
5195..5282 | 8.35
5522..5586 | 9.07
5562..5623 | 9.61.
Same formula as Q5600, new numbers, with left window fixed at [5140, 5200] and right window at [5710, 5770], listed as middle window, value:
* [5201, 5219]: -1.3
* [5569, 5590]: -1.4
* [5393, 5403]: 0.8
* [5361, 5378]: 1.3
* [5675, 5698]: 0.6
